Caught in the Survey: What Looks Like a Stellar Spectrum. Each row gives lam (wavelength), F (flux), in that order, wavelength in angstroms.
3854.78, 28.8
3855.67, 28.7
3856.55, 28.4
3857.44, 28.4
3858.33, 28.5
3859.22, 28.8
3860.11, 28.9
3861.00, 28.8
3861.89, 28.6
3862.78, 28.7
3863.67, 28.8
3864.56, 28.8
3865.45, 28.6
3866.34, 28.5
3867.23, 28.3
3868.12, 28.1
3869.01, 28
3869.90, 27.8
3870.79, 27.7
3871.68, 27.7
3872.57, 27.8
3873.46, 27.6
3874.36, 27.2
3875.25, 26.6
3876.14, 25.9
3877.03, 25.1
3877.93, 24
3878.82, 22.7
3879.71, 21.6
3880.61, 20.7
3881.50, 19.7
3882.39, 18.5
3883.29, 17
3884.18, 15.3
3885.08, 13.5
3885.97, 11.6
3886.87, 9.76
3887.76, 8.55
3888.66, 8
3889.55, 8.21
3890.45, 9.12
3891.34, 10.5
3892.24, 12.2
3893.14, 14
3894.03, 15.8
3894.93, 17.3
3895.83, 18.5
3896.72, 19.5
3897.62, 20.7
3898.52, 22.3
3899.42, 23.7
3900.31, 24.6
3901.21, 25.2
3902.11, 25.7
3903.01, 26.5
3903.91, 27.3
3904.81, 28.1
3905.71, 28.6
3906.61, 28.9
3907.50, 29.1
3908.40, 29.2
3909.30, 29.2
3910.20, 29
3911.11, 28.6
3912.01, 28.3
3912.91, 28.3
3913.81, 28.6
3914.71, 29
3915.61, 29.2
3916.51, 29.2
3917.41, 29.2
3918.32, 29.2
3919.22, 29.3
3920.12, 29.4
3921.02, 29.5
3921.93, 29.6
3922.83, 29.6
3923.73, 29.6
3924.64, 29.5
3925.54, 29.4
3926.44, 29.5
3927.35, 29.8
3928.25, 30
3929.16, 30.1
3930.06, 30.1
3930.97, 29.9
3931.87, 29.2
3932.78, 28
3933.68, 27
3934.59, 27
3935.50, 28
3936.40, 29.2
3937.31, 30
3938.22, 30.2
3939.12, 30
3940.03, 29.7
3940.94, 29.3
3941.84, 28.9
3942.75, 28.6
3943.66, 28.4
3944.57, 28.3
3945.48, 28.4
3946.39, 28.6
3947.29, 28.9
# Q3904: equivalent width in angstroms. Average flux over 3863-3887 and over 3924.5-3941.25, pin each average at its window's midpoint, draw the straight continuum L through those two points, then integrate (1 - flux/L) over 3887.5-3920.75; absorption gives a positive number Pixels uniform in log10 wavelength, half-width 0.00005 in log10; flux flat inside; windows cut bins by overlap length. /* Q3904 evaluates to 4.3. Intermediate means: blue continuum 23.8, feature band 23.3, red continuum 29.3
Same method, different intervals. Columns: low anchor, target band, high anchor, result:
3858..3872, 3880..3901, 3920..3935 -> 9.5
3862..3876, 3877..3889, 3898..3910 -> 4.7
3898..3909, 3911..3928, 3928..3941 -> -0.8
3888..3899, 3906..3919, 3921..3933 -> -3.4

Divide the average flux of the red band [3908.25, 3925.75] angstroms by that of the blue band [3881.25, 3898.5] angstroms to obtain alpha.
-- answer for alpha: 2.05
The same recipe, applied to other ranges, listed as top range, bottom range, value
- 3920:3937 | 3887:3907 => 1.53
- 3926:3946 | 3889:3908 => 1.40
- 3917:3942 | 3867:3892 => 1.46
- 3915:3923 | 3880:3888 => 1.92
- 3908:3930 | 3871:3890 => 1.50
